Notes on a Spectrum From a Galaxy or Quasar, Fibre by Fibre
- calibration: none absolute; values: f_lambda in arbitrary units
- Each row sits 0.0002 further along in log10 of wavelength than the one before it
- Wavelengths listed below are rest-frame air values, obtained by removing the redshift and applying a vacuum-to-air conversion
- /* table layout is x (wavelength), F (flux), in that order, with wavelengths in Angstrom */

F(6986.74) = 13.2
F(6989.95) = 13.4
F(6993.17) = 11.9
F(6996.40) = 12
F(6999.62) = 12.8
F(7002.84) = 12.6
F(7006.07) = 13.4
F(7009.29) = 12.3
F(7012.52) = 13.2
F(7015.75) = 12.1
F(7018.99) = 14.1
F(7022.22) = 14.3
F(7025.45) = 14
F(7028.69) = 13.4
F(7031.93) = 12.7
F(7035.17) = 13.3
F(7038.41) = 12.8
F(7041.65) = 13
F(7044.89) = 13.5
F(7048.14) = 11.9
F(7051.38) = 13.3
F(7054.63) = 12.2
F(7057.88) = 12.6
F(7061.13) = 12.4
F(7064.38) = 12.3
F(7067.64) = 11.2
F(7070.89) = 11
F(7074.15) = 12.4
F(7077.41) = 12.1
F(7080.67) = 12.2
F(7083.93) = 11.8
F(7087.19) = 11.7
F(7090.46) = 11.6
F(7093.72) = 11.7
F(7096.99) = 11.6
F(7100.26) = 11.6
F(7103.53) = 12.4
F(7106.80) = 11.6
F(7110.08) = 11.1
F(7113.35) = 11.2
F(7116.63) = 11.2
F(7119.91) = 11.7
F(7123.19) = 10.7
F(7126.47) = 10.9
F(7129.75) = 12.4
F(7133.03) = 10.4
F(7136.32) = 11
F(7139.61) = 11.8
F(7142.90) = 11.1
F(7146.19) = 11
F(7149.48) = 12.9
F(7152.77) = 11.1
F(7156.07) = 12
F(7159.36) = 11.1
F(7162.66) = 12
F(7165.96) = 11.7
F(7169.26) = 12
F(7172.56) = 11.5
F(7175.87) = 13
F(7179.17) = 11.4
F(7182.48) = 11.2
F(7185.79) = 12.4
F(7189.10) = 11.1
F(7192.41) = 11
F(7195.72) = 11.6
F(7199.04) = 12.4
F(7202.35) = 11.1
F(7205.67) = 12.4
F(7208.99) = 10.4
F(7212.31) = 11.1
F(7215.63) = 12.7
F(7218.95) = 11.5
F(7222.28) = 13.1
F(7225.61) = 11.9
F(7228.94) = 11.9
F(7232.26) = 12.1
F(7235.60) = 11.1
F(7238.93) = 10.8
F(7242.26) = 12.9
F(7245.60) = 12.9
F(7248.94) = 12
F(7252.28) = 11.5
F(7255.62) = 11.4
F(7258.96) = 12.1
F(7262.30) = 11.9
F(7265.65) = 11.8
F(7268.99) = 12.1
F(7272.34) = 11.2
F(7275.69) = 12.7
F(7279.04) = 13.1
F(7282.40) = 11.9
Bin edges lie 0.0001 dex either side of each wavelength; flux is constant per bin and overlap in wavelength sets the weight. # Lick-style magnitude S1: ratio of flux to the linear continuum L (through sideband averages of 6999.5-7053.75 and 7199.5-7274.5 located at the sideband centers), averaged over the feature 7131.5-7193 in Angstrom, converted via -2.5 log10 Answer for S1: 0.06 mag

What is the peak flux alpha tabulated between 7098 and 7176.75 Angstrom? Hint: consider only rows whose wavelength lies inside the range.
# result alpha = 13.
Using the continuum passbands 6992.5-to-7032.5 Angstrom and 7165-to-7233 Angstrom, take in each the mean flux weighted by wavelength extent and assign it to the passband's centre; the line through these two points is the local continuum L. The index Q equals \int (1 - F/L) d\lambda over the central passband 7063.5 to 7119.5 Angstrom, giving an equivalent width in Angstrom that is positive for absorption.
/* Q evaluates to 3.65 Angstrom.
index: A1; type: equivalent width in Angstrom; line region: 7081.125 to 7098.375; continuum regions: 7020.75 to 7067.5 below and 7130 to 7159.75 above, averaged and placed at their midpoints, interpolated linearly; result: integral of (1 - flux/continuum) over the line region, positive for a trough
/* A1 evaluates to 0.75 Angstrom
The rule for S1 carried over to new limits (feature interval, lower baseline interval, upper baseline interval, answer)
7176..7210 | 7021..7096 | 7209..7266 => 0.04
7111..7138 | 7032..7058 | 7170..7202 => 0.09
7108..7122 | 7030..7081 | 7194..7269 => 0.09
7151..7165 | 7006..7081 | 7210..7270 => 0.06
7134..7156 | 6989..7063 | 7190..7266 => 0.07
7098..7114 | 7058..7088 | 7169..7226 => 0.03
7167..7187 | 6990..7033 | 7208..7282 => 0.03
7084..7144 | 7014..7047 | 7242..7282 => 0.13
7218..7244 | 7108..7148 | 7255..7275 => -0.02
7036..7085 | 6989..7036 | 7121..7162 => 0.01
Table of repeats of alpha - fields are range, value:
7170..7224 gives 13.1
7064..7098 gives 12.4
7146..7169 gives 12.9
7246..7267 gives 12.1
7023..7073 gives 14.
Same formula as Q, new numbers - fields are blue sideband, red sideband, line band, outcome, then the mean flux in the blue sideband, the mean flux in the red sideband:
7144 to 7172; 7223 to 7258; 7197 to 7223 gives 0.07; 11.7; 11.9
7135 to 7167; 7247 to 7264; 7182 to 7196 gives 0.22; 11.6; 11.8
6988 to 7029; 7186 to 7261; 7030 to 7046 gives -0.24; 13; 11.8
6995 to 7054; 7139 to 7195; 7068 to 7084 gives 0.87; 13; 11.7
